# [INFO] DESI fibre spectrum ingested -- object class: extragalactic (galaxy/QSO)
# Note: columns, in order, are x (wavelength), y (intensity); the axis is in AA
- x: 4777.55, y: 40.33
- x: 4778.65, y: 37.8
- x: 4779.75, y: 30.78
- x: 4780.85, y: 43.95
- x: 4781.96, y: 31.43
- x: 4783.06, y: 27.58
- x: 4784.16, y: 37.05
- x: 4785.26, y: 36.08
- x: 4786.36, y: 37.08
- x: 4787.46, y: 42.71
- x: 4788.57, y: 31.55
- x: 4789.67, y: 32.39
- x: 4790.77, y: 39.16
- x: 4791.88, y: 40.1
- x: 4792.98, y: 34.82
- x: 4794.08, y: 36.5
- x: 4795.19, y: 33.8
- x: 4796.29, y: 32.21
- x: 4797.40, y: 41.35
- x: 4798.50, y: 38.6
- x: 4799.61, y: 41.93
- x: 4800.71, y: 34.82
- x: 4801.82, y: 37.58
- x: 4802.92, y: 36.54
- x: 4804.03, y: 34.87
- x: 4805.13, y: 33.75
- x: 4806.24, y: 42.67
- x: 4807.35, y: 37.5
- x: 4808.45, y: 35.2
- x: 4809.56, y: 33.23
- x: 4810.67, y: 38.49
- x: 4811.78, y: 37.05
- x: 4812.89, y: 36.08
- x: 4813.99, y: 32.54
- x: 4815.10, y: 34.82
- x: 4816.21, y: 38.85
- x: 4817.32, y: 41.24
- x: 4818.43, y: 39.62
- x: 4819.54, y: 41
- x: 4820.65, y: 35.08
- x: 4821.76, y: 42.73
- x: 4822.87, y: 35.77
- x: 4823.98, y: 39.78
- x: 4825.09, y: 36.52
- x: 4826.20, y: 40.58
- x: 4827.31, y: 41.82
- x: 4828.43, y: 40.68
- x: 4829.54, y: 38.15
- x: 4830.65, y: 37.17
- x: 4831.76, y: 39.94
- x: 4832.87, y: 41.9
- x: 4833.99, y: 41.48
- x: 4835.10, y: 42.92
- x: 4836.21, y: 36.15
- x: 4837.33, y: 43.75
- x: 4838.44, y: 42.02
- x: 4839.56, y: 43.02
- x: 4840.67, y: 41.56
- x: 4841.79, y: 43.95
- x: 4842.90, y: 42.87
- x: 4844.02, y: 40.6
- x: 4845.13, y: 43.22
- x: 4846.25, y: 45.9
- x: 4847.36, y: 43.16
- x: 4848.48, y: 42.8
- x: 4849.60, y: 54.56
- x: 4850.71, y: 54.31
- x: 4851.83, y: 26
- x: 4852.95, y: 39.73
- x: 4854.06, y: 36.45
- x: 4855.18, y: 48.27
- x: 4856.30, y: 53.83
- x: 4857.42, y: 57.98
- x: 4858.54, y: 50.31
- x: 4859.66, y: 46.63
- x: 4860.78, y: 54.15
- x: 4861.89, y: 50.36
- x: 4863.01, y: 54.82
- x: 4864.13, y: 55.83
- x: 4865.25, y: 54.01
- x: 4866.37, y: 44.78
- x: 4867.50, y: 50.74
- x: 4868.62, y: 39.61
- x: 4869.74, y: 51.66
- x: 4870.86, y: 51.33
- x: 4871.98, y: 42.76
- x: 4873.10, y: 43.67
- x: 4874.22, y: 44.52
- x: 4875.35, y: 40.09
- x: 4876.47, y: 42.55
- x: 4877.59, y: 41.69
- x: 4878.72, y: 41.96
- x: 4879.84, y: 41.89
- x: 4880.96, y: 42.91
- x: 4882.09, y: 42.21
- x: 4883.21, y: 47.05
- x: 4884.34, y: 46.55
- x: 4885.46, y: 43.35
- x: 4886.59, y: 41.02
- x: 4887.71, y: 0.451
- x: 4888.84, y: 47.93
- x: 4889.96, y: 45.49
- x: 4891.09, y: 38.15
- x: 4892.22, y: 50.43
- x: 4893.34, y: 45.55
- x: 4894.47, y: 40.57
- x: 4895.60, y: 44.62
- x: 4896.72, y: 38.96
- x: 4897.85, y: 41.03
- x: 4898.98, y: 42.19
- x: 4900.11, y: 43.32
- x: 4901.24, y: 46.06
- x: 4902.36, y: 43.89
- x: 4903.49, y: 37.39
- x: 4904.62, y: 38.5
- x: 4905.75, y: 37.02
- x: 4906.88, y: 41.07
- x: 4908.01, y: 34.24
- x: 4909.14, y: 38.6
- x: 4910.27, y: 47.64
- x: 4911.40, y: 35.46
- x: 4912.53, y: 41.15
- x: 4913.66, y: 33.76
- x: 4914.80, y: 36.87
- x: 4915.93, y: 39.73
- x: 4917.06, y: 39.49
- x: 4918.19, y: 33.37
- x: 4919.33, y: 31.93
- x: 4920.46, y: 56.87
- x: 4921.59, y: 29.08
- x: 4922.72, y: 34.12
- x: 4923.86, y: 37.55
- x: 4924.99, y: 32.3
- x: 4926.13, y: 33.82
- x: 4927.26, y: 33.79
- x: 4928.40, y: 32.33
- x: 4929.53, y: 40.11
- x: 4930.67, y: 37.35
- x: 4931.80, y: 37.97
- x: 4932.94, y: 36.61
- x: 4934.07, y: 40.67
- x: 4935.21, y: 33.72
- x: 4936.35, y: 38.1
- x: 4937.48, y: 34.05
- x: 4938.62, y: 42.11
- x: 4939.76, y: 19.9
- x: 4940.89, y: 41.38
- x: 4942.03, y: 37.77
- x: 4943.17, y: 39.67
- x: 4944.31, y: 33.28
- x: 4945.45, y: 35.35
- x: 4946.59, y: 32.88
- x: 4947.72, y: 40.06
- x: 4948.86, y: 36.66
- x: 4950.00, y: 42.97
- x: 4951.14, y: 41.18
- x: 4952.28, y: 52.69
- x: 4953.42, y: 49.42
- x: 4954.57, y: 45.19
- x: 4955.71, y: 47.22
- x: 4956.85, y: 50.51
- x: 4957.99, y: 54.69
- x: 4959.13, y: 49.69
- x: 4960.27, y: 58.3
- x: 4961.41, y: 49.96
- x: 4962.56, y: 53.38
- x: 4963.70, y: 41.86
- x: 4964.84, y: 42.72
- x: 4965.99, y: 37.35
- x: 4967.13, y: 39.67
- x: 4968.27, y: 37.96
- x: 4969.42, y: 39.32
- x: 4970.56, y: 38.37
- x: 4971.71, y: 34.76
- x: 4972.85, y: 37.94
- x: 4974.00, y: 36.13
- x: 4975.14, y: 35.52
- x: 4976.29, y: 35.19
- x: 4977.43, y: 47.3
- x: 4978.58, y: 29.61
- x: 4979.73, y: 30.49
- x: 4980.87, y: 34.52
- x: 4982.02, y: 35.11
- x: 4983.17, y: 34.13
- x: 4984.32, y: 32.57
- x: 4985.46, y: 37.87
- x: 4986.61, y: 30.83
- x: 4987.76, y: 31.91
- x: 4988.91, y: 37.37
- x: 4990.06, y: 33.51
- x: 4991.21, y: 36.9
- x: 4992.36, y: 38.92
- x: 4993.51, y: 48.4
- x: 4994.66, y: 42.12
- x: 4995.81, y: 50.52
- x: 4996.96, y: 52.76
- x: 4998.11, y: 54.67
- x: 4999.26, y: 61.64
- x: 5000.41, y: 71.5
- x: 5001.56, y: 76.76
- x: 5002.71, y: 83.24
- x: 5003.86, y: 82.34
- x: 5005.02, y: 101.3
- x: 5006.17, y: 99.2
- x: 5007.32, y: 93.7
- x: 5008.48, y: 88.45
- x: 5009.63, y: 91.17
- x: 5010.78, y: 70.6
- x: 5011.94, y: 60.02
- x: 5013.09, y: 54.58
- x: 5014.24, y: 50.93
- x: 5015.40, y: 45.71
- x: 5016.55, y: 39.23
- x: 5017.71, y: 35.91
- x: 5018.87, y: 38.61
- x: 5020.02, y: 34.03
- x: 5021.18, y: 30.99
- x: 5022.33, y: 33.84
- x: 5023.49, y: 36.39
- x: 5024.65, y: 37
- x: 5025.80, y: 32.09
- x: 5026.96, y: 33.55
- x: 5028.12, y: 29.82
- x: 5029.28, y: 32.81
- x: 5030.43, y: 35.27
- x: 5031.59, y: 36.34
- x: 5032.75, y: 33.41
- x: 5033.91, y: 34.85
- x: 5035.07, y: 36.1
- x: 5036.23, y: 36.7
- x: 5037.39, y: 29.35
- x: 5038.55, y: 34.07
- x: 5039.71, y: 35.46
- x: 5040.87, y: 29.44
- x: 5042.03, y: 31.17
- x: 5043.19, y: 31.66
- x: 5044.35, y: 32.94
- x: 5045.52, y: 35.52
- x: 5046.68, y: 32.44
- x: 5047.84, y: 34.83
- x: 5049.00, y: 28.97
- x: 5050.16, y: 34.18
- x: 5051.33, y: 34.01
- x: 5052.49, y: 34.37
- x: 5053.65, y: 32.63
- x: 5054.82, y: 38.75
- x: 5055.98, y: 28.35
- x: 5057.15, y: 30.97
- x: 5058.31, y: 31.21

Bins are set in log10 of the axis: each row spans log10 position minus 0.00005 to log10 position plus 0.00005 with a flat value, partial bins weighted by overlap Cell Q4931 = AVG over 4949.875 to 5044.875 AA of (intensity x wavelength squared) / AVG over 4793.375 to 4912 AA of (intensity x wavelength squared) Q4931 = 1.16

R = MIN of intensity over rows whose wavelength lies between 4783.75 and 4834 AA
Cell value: 31.55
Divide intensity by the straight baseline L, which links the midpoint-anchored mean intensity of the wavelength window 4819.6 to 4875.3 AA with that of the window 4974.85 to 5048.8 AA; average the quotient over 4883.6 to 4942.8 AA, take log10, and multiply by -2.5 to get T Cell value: 0.163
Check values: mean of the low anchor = 44.2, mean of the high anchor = 45.2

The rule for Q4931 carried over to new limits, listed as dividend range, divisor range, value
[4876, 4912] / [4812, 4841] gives 1.07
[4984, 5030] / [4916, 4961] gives 1.34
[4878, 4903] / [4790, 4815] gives 1.18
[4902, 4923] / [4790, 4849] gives 1.02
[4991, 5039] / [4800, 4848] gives 1.41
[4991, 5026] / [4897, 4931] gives 1.56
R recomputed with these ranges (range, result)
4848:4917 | 0.451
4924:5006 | 19.9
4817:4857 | 26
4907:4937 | 29.08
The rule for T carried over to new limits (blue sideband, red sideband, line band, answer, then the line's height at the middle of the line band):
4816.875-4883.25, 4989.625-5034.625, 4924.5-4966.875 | 0.20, 48.9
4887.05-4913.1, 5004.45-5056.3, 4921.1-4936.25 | 0.15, 40.7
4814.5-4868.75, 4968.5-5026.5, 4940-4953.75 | 0.19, 47.1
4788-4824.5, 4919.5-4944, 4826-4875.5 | -0.22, 36.8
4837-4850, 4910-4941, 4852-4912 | -0.08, 40.5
